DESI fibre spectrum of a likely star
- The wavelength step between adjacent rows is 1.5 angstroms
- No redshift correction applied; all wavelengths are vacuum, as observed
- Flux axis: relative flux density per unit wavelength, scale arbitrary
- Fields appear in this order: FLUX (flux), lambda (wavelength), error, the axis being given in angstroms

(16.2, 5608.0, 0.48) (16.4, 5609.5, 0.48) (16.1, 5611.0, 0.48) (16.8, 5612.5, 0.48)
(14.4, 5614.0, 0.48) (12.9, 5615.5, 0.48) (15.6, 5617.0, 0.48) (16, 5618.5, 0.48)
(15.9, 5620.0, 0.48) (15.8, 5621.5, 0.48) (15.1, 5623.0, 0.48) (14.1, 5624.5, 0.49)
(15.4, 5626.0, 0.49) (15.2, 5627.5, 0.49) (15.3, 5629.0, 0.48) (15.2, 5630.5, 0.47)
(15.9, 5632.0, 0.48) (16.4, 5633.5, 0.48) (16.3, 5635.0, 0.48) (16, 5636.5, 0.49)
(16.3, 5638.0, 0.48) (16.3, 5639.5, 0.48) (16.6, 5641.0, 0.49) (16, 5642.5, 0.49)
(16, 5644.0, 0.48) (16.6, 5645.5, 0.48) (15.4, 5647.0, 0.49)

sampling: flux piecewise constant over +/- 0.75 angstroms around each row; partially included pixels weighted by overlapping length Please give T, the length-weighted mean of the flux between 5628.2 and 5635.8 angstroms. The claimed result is 15.8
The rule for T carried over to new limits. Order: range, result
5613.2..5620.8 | 15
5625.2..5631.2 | 15.3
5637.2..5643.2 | 16.3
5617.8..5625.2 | 15.4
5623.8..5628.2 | 14.9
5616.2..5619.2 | 15.7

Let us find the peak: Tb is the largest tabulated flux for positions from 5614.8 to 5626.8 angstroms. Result 16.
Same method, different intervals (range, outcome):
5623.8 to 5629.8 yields 15.4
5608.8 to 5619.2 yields 16.8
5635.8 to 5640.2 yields 16.3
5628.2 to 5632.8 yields 15.9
